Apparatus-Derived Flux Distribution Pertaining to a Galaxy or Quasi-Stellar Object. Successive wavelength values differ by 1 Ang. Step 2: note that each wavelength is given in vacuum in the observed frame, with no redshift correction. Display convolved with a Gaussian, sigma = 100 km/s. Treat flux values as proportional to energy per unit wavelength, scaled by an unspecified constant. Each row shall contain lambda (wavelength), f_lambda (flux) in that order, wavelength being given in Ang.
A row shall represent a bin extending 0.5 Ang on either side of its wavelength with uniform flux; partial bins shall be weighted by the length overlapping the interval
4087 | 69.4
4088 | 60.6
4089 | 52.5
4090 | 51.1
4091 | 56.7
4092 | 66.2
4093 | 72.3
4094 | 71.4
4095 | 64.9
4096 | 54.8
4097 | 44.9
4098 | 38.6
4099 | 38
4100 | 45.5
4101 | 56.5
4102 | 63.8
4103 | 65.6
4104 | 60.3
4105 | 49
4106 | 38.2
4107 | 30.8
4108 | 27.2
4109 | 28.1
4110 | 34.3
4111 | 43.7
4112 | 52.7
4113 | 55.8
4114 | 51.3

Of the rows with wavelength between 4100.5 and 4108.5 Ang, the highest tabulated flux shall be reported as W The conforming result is 65.6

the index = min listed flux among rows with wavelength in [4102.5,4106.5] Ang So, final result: 38.2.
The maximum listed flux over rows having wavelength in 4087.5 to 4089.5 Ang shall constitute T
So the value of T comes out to 60.6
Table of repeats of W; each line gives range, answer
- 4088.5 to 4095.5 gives 72.3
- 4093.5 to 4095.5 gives 71.4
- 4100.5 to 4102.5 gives 63.8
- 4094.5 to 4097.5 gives 64.9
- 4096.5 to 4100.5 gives 45.5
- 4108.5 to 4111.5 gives 43.7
